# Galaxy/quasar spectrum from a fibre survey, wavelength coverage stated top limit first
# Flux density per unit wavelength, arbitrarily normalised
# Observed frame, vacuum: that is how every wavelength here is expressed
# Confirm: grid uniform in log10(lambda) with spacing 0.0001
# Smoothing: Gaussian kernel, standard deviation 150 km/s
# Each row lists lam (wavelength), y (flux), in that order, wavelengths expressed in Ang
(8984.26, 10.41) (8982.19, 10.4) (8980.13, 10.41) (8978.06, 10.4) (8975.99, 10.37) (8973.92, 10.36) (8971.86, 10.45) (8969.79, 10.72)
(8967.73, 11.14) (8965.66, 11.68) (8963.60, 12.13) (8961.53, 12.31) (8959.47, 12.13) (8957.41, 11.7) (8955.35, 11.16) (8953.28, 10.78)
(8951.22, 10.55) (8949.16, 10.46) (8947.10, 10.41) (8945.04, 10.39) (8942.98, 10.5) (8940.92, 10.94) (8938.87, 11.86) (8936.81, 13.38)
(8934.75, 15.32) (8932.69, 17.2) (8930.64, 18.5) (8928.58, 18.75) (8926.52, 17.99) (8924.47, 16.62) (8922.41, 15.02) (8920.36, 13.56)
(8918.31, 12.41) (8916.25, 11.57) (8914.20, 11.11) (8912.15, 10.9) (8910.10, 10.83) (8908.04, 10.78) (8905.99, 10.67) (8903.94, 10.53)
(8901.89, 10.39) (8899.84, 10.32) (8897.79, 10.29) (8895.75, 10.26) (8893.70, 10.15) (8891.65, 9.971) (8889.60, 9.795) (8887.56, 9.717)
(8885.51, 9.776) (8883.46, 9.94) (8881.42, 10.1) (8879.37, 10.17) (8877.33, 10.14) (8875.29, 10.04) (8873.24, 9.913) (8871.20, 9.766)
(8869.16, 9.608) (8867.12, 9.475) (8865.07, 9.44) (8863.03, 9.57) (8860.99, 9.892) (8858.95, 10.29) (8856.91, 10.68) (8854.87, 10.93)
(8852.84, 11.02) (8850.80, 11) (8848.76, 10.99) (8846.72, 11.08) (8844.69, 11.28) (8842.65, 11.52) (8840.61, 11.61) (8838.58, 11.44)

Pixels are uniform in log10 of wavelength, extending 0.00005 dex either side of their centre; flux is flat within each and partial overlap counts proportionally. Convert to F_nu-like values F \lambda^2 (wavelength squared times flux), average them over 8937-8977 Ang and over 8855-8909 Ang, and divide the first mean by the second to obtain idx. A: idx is 1.12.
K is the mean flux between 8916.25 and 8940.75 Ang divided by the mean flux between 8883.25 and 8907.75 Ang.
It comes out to 1.49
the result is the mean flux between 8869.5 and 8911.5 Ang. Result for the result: 10.2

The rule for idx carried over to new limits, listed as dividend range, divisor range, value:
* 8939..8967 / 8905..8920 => 1.00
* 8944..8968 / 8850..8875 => 1.13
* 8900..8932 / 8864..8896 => 1.35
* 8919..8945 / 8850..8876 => 1.48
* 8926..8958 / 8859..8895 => 1.34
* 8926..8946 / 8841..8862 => 1.35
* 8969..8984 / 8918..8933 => 0.64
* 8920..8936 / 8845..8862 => 1.58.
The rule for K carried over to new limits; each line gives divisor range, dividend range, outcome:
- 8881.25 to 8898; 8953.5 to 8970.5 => 1.16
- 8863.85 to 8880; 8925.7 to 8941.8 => 1.58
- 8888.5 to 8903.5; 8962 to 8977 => 1.08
